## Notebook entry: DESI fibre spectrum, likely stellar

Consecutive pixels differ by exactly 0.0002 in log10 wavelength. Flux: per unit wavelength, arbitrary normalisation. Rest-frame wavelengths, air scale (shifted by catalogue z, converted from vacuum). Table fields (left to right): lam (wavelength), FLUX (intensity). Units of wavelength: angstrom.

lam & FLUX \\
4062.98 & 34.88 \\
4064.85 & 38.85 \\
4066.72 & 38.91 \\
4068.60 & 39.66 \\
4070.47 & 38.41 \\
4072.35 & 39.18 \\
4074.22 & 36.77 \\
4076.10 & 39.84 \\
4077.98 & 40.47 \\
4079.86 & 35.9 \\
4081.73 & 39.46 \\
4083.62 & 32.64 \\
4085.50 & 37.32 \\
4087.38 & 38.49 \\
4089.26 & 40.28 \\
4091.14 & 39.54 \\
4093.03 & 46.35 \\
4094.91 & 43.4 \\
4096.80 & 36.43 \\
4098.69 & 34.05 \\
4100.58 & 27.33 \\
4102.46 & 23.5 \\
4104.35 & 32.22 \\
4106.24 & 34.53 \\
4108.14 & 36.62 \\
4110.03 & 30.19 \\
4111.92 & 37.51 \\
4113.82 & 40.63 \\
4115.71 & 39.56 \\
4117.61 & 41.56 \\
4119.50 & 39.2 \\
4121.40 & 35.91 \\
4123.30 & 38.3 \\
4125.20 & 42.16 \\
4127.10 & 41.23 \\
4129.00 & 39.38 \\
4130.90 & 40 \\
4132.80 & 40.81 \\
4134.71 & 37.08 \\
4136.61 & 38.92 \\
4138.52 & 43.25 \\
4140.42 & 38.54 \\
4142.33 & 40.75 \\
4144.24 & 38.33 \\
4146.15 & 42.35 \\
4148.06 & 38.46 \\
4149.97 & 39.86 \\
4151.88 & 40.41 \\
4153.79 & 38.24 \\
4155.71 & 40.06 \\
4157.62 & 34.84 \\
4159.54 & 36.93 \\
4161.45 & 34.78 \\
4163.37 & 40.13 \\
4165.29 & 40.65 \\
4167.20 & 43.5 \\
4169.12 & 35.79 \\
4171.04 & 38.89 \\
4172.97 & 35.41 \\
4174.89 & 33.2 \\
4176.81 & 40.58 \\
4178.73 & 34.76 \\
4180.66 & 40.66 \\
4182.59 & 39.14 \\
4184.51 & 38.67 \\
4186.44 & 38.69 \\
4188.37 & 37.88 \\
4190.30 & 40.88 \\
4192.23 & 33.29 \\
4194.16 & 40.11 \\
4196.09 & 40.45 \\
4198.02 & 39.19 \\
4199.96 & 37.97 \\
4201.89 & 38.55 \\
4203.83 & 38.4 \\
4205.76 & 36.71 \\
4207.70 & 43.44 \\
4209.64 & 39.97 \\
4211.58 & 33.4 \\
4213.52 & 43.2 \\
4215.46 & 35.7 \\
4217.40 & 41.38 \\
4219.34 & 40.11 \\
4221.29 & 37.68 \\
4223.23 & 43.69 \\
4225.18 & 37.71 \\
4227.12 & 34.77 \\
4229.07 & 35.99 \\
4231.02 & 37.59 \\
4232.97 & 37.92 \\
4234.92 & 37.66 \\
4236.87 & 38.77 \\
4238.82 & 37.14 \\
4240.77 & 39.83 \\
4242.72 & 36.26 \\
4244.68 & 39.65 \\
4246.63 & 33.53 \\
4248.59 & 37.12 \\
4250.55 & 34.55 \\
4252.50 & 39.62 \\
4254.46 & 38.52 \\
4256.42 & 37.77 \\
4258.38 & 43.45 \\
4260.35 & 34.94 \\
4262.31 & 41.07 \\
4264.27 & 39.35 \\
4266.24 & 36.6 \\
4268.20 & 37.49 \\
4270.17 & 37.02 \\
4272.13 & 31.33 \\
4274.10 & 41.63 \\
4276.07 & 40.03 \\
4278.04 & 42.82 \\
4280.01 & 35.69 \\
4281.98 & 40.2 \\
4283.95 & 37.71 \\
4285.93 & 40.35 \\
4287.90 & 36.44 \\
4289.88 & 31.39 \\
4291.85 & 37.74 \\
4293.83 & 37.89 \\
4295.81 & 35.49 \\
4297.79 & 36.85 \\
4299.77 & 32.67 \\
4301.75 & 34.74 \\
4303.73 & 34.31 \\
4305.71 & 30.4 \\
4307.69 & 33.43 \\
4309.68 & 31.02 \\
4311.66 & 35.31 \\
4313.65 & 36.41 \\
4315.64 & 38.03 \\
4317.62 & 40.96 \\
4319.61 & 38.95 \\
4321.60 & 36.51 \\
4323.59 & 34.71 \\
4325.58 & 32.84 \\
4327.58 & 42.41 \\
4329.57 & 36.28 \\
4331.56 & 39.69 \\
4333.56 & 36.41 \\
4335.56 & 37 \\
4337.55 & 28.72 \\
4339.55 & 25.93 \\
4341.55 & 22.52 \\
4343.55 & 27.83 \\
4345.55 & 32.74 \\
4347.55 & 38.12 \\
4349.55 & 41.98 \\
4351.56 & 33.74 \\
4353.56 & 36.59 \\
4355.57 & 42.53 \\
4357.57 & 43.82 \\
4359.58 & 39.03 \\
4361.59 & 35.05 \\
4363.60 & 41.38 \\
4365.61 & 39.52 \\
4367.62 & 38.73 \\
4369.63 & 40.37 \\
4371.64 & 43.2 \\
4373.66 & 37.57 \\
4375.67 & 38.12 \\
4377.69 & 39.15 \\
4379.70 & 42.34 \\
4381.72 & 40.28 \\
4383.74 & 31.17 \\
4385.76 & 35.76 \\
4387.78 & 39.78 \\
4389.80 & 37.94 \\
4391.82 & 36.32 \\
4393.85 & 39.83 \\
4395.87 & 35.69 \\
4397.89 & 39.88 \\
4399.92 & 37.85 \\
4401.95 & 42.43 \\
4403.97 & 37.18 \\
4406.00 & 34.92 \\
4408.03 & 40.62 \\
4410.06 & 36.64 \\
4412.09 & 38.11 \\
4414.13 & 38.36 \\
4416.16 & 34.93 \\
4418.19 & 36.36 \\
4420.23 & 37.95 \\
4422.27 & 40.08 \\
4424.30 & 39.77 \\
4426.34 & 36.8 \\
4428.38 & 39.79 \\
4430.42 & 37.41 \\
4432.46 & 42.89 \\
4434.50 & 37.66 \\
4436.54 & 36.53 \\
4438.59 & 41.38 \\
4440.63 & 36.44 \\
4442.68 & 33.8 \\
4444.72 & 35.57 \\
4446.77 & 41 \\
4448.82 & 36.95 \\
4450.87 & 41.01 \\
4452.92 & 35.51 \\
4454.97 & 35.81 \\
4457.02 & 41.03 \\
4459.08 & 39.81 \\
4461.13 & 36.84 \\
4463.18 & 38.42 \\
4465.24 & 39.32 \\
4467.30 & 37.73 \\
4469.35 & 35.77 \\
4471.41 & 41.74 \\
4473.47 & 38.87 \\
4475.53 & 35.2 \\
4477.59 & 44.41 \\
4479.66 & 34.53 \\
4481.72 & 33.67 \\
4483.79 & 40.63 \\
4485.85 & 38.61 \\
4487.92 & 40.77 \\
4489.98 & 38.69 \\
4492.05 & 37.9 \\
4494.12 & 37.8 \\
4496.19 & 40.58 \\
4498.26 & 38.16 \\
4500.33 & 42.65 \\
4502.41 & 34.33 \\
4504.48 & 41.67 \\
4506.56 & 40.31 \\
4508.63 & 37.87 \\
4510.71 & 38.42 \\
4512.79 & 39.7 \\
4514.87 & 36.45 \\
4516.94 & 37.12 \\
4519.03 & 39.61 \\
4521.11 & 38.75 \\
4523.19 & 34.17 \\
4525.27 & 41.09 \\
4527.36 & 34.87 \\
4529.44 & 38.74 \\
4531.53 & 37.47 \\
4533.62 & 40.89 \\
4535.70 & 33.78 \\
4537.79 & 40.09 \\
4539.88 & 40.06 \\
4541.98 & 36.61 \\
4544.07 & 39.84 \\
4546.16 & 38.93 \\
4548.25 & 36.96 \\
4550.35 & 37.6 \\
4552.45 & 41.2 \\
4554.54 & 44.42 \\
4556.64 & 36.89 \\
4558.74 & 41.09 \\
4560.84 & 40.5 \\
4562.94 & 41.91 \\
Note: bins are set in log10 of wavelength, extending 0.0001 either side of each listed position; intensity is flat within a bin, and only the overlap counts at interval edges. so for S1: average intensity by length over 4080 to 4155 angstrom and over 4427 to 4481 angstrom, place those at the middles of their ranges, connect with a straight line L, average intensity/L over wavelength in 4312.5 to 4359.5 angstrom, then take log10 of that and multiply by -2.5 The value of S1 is 0.07 mag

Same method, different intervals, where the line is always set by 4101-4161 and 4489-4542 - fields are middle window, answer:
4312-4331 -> 0.022 mag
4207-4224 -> -0.046 mag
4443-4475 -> 0.004 mag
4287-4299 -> 0.067 mag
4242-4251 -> 0.053 mag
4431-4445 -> 0.013 mag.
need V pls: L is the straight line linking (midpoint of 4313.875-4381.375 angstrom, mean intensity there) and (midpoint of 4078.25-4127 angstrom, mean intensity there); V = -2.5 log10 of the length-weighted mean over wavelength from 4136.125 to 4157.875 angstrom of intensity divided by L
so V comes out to -0.07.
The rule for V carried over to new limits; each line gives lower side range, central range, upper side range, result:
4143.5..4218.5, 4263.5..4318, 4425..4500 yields 0.058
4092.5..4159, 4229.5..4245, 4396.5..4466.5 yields 0.003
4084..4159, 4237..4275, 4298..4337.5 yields -0.037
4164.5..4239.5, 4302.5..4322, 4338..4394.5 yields 0.060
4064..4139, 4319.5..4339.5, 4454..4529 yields 0.072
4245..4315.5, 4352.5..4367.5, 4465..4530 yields -0.064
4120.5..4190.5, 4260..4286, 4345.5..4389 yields 0.015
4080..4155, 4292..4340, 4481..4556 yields 0.086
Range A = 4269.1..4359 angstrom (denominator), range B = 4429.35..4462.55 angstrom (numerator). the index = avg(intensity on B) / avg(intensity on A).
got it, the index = 1.06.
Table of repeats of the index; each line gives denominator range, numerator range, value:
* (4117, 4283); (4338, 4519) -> 0.98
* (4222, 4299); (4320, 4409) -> 0.98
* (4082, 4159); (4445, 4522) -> 1.01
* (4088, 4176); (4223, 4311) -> 0.97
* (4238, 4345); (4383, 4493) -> 1.05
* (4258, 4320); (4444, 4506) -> 1.05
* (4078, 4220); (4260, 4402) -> 0.97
